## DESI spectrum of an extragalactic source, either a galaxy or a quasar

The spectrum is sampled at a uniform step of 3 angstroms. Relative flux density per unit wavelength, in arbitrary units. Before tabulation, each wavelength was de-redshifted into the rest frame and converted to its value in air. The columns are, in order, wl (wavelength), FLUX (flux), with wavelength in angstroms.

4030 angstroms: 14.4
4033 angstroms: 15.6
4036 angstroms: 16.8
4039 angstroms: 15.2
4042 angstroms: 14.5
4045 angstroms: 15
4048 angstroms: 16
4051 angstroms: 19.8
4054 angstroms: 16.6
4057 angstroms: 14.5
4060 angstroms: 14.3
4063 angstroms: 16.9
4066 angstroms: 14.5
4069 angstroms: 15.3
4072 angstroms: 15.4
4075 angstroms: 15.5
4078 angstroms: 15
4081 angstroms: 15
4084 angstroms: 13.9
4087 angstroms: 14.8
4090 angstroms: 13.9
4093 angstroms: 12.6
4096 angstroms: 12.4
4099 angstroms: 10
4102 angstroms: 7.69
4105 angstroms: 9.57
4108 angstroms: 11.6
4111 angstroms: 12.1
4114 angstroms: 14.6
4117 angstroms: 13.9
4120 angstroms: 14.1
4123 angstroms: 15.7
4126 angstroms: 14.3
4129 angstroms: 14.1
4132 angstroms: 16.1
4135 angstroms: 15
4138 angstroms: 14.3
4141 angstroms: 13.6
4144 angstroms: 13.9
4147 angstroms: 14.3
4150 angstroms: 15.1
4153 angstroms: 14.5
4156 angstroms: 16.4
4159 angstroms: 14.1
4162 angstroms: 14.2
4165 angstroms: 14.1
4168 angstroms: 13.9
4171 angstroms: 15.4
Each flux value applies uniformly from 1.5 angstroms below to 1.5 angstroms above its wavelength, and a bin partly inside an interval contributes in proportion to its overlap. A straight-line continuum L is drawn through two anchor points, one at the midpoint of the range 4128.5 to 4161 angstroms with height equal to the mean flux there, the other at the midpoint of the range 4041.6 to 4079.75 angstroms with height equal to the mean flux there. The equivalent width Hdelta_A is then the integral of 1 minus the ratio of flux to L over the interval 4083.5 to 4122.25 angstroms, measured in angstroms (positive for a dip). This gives 7.02 angstroms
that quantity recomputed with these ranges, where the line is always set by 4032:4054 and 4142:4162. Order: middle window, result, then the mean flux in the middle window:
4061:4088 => 1.0 angstroms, 15.1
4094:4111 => 5.4 angstroms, 10.5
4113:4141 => 0.7 angstroms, 14.6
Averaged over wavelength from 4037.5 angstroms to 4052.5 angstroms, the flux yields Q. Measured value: 16.1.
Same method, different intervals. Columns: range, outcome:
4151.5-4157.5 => 15.4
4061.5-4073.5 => 15.5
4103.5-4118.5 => 12.4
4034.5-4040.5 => 16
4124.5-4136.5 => 14.9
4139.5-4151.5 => 14.2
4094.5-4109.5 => 10.3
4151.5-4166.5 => 14.7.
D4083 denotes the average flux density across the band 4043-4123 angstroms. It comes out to 14.1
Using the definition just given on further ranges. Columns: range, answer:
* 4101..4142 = 13.4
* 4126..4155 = 14.6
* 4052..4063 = 15.6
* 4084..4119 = 12.2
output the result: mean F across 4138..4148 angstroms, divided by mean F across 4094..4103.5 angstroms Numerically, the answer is 1.37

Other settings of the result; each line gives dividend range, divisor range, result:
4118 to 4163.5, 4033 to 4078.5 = 0.93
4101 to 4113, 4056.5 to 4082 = 0.69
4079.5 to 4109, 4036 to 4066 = 0.77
